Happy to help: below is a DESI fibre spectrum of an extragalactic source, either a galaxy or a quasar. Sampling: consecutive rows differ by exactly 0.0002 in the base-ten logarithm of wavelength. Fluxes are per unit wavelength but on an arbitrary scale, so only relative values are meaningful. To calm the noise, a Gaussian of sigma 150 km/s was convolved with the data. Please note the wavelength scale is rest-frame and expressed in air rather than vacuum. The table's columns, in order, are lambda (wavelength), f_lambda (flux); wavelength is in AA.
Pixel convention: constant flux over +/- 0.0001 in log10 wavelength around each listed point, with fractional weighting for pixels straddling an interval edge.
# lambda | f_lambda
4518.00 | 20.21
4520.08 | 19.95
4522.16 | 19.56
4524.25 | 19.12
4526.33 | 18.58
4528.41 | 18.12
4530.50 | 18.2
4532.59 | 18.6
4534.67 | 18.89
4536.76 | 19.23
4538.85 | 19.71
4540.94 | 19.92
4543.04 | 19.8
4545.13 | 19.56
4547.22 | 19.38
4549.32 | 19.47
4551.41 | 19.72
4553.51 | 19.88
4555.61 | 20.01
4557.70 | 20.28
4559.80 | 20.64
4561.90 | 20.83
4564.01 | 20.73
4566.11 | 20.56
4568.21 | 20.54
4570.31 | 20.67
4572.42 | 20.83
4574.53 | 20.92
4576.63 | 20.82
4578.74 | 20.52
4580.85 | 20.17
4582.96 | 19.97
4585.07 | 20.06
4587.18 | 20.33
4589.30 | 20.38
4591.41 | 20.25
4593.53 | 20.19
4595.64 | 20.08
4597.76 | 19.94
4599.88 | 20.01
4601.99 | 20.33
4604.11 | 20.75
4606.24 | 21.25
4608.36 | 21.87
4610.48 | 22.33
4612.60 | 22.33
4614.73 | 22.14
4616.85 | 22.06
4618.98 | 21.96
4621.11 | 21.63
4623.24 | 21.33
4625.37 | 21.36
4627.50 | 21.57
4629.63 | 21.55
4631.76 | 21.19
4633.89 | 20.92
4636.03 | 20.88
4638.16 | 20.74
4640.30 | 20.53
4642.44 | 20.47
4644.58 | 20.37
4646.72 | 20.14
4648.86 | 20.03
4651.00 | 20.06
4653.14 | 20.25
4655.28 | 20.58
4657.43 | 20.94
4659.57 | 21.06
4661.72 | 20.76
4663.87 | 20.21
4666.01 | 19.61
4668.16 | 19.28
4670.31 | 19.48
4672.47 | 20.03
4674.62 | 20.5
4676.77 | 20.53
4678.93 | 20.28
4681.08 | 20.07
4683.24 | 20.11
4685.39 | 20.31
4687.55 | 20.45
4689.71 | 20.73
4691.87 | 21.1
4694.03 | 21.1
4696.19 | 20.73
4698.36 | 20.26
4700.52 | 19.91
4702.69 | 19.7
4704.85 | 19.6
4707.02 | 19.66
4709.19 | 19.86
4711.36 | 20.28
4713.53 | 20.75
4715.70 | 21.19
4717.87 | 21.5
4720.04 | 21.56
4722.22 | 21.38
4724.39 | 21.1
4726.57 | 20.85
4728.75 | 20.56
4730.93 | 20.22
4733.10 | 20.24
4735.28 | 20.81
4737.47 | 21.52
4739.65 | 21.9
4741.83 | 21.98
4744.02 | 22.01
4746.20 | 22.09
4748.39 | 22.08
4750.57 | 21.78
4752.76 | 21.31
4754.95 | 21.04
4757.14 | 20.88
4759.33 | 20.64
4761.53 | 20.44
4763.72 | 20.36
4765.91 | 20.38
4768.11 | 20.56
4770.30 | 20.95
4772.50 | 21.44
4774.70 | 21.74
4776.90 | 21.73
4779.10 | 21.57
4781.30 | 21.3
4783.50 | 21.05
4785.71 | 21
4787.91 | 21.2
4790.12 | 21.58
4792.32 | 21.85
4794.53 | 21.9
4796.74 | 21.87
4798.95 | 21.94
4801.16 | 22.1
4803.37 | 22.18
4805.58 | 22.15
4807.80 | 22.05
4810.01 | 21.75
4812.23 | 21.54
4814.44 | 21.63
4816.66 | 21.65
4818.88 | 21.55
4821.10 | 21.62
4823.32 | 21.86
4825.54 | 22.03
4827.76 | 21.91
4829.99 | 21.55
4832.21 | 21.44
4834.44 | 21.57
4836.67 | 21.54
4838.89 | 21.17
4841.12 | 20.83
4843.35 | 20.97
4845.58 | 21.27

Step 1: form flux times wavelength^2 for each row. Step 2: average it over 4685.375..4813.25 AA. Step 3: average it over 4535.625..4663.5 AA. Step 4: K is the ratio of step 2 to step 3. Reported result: 1.09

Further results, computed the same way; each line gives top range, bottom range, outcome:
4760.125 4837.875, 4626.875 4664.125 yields 1.11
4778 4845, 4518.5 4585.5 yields 1.22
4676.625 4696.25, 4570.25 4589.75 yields 1.05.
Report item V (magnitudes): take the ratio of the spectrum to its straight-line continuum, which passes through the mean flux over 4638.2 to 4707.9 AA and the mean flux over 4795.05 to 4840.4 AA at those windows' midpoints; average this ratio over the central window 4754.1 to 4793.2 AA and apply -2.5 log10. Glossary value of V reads 0.01 mag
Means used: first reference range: 20.3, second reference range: 21.7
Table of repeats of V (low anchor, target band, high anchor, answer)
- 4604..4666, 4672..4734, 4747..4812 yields 0.04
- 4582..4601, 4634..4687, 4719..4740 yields 0.01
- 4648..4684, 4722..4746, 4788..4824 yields -0.01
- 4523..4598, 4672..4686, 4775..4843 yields 0.02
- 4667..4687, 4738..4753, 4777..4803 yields -0.05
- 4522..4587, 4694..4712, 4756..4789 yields 0.03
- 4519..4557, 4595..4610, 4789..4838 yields -0.04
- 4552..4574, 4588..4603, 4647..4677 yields 0.01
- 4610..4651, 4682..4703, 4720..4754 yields 0.04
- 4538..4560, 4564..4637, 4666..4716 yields -0.05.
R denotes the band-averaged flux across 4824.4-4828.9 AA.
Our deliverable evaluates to 22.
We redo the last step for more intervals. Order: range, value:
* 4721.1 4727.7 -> 21.1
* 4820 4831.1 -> 21.8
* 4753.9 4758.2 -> 21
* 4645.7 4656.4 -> 20.2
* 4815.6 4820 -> 21.6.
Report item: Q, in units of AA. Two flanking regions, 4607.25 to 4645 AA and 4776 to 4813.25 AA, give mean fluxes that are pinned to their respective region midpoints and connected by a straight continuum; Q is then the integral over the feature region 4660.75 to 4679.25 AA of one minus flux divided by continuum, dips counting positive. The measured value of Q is 1.2 AA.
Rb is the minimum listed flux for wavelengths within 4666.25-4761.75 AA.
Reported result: 19.28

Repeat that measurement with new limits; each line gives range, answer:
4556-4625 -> 19.94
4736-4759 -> 20.88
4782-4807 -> 21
